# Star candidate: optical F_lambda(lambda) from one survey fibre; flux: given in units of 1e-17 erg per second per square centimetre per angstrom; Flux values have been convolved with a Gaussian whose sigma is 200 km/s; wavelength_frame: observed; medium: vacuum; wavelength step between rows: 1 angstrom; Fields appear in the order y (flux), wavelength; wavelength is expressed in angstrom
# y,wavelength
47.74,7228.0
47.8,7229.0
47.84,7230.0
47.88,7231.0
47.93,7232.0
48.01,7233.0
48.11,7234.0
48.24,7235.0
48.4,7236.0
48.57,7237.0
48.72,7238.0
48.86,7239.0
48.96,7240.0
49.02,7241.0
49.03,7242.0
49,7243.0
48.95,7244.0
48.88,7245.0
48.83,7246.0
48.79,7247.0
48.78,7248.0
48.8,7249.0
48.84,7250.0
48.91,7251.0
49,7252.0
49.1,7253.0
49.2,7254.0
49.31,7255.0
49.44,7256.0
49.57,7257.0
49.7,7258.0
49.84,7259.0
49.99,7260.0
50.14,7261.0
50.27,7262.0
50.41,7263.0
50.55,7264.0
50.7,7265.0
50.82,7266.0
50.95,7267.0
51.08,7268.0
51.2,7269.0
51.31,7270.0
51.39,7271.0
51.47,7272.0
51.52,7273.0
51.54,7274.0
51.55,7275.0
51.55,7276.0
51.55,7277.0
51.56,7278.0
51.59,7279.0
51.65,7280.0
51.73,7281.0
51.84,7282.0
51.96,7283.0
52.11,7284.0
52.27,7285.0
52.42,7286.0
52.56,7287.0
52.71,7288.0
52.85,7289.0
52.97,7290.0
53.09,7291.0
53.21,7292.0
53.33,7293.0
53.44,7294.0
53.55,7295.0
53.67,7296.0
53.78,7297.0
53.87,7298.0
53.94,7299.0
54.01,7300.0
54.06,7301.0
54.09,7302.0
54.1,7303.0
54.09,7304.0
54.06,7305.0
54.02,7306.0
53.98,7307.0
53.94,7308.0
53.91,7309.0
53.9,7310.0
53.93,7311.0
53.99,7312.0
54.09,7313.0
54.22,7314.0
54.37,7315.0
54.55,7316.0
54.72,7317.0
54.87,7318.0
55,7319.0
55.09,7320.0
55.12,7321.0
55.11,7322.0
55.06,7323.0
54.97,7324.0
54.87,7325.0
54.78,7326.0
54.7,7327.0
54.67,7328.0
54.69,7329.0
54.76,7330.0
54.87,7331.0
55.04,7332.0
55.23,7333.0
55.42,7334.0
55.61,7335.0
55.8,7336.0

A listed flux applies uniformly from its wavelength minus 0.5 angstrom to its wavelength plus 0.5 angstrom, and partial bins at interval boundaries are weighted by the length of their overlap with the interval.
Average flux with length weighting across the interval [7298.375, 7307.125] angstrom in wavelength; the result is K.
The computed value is 54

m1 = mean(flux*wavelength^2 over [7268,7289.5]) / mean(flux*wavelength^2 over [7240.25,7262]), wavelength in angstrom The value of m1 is 1.06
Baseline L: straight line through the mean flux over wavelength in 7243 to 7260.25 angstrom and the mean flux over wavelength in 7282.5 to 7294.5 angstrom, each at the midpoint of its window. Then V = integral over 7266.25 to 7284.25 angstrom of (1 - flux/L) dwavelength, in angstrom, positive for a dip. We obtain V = 0.0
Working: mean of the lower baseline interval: 49.2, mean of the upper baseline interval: 52.7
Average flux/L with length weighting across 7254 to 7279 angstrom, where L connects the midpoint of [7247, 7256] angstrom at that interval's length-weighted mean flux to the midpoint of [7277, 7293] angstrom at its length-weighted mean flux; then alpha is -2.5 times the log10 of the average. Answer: 0.00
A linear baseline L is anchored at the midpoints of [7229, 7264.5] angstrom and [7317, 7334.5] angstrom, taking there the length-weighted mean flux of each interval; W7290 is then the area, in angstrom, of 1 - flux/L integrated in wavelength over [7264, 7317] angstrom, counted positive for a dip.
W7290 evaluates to -0.5 angstrom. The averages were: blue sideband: 49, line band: 52.8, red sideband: 54.9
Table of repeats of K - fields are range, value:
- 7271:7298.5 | 52.4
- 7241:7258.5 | 49.1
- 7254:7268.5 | 50.2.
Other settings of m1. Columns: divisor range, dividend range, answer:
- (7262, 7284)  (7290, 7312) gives 1.06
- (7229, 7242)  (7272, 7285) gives 1.08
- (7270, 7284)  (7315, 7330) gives 1.08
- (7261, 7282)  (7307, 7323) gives 1.08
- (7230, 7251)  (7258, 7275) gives 1.05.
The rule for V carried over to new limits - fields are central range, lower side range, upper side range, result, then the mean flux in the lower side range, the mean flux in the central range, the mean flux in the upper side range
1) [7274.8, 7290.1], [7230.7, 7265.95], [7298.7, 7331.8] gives -0.06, 49.1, 52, 54.4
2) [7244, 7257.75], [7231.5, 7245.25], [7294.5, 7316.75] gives 0.16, 48.6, 49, 54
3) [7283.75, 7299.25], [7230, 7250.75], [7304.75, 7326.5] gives -0.15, 48.6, 53.1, 54.5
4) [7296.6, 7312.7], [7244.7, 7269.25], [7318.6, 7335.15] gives -0.20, 49.7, 54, 55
